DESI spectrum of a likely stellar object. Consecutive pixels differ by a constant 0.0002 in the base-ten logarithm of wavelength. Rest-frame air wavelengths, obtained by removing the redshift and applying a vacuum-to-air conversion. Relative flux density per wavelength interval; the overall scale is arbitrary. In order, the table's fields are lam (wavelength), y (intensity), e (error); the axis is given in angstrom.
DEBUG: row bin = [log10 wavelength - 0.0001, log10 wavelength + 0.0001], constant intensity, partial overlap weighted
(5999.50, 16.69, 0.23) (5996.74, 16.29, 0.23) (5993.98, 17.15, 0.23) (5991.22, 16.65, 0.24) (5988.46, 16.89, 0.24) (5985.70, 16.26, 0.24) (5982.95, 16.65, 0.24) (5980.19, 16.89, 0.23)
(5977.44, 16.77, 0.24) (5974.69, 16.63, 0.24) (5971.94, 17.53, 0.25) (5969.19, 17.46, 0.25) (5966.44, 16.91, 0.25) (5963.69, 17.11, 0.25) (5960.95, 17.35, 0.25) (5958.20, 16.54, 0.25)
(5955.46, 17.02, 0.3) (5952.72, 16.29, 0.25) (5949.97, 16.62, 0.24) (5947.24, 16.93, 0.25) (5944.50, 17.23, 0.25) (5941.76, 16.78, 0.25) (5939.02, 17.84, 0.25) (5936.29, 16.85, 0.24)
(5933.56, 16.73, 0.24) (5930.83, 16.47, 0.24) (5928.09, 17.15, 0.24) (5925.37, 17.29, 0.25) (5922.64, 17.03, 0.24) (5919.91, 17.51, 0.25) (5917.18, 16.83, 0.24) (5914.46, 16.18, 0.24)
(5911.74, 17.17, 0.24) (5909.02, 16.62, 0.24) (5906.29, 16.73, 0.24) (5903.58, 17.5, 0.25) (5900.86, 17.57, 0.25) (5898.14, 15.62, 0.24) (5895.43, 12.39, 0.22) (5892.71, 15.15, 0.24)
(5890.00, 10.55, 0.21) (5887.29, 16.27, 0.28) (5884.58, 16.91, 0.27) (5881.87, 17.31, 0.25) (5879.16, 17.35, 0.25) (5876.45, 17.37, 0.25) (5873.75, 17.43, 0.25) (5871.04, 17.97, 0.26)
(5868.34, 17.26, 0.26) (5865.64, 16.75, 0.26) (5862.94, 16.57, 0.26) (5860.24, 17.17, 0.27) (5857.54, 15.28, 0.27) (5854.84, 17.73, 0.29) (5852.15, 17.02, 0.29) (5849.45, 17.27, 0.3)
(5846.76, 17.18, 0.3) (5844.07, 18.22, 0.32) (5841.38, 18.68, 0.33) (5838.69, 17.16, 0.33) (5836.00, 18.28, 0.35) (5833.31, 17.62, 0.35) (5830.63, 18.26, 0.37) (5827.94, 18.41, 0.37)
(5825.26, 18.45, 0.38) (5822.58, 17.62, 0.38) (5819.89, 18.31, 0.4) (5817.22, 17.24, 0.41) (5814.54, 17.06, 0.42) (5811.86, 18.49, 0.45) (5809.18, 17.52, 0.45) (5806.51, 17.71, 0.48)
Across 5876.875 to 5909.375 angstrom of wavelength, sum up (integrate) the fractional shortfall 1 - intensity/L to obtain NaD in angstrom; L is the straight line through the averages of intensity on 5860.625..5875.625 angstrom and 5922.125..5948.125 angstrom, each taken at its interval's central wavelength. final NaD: 2.4 angstrom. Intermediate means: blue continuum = 17.2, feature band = 15.8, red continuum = 17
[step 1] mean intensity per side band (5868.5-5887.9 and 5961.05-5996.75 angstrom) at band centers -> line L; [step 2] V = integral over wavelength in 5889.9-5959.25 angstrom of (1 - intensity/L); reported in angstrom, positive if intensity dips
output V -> 2.4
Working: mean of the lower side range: 17.3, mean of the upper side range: 16.9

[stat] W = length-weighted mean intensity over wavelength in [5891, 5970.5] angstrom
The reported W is 16.7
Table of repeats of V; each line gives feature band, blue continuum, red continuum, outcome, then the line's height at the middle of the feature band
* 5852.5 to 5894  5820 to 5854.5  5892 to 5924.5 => 1.5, 17.1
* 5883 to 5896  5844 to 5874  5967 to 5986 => 2.0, 17.1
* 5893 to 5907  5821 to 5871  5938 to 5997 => 1.1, 17.2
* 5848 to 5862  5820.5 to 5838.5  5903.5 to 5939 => 0.7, 17.7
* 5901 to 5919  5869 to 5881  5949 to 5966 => 0.3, 17.2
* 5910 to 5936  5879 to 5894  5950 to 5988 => -1.4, 16.1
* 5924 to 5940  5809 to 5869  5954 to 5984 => 0.1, 17.1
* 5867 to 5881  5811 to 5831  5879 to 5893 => -1.4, 15.9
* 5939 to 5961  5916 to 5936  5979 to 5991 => 0.0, 16.9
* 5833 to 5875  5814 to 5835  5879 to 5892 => -1.5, 16.7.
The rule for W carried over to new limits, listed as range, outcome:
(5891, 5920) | 16.2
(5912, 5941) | 17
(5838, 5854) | 17.6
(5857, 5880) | 17.1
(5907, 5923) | 16.9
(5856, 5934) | 16.5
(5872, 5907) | 16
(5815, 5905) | 17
